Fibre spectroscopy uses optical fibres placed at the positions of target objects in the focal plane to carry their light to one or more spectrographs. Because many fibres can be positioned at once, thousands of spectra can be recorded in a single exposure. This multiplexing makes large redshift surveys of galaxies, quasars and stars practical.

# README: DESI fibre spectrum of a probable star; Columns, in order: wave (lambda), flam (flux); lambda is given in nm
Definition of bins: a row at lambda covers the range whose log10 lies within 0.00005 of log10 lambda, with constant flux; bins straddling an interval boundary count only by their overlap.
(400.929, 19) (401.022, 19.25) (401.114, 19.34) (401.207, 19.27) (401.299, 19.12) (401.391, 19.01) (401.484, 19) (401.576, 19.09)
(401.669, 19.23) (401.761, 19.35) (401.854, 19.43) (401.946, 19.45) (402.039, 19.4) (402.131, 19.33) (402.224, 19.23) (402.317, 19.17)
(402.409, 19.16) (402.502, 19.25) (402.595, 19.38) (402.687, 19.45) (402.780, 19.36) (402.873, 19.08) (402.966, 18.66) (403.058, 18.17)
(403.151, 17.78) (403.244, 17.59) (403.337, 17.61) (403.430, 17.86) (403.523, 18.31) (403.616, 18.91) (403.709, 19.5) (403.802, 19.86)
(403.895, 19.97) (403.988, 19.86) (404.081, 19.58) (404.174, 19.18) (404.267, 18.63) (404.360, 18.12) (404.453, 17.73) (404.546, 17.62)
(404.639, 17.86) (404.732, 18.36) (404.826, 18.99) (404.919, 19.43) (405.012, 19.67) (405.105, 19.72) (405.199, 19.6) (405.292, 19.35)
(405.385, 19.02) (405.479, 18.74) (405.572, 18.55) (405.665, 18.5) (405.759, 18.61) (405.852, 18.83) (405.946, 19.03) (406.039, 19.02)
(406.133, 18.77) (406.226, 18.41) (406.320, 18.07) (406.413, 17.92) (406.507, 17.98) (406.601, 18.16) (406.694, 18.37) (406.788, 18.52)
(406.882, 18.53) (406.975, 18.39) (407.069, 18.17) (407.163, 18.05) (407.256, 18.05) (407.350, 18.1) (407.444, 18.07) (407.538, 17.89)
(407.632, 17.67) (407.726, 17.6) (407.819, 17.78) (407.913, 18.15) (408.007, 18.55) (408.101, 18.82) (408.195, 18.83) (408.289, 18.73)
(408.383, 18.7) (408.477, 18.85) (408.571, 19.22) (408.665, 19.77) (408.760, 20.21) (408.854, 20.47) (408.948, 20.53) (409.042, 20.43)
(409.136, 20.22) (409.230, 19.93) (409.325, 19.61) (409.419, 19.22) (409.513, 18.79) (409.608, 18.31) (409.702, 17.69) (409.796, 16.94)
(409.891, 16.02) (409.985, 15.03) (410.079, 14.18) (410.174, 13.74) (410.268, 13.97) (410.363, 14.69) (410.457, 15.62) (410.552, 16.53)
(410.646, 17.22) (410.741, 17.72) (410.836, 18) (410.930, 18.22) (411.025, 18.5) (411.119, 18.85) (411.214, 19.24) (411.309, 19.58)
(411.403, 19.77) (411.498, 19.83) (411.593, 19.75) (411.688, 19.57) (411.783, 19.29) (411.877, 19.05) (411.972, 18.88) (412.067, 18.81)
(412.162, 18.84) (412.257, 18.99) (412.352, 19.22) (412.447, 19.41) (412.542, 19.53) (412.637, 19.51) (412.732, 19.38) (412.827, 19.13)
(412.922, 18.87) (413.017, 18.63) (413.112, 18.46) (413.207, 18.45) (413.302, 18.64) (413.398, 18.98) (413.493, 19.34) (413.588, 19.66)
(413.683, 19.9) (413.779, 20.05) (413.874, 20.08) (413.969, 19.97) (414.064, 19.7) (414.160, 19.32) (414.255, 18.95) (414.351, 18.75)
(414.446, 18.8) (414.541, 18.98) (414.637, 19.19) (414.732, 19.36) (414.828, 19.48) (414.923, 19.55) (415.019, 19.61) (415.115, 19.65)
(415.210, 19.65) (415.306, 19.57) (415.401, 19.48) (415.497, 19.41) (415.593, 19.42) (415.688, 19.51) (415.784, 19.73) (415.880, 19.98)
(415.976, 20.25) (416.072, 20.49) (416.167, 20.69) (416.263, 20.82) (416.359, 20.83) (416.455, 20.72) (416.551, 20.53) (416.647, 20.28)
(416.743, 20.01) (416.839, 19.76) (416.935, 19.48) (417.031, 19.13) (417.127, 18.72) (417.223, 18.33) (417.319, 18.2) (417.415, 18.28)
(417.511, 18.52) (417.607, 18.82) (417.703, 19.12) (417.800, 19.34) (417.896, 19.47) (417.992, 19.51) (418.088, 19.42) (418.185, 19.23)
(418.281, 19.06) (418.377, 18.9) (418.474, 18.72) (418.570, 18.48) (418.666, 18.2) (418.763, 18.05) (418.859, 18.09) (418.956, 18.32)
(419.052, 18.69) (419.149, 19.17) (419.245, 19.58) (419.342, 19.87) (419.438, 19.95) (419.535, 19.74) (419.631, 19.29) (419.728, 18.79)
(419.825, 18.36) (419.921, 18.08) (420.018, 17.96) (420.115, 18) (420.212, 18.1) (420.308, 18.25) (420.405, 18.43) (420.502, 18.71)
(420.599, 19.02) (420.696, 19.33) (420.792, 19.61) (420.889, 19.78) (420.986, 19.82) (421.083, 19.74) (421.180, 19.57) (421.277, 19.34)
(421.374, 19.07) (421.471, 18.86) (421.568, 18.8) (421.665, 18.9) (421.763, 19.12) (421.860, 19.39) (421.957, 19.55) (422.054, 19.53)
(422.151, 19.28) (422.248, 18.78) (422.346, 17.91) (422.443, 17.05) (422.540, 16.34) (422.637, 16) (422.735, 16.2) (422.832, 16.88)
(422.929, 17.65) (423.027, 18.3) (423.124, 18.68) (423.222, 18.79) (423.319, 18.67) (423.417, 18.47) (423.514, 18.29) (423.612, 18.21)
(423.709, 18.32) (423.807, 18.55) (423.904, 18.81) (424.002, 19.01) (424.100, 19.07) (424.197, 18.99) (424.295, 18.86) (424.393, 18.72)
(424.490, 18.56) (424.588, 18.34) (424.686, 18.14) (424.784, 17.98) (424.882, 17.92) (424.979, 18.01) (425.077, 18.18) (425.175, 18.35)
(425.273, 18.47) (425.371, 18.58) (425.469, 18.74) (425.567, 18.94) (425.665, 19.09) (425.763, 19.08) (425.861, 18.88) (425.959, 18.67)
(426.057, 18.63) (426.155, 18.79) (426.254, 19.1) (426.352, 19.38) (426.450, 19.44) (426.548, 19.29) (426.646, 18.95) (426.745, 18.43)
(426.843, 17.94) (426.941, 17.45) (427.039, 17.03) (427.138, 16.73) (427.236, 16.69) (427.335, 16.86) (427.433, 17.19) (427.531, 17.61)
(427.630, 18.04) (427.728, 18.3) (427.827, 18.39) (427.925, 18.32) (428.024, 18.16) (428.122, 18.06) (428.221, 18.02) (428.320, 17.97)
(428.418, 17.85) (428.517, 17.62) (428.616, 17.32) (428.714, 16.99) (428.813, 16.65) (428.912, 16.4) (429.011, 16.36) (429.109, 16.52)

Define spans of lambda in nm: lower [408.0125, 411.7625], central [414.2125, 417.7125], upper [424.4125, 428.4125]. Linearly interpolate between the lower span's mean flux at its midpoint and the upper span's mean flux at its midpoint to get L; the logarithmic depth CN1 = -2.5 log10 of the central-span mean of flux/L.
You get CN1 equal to -0.07 mag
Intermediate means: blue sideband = 18.2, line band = 19.5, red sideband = 18.3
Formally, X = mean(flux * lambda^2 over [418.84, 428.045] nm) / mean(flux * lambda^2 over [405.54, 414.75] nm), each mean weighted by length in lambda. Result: 1.1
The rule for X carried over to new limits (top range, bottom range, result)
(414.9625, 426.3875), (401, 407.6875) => 1.09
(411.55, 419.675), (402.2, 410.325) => 1.09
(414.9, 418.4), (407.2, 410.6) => 1.13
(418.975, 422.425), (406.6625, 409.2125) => 1.08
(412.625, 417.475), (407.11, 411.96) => 1.10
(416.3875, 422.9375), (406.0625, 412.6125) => 1.08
